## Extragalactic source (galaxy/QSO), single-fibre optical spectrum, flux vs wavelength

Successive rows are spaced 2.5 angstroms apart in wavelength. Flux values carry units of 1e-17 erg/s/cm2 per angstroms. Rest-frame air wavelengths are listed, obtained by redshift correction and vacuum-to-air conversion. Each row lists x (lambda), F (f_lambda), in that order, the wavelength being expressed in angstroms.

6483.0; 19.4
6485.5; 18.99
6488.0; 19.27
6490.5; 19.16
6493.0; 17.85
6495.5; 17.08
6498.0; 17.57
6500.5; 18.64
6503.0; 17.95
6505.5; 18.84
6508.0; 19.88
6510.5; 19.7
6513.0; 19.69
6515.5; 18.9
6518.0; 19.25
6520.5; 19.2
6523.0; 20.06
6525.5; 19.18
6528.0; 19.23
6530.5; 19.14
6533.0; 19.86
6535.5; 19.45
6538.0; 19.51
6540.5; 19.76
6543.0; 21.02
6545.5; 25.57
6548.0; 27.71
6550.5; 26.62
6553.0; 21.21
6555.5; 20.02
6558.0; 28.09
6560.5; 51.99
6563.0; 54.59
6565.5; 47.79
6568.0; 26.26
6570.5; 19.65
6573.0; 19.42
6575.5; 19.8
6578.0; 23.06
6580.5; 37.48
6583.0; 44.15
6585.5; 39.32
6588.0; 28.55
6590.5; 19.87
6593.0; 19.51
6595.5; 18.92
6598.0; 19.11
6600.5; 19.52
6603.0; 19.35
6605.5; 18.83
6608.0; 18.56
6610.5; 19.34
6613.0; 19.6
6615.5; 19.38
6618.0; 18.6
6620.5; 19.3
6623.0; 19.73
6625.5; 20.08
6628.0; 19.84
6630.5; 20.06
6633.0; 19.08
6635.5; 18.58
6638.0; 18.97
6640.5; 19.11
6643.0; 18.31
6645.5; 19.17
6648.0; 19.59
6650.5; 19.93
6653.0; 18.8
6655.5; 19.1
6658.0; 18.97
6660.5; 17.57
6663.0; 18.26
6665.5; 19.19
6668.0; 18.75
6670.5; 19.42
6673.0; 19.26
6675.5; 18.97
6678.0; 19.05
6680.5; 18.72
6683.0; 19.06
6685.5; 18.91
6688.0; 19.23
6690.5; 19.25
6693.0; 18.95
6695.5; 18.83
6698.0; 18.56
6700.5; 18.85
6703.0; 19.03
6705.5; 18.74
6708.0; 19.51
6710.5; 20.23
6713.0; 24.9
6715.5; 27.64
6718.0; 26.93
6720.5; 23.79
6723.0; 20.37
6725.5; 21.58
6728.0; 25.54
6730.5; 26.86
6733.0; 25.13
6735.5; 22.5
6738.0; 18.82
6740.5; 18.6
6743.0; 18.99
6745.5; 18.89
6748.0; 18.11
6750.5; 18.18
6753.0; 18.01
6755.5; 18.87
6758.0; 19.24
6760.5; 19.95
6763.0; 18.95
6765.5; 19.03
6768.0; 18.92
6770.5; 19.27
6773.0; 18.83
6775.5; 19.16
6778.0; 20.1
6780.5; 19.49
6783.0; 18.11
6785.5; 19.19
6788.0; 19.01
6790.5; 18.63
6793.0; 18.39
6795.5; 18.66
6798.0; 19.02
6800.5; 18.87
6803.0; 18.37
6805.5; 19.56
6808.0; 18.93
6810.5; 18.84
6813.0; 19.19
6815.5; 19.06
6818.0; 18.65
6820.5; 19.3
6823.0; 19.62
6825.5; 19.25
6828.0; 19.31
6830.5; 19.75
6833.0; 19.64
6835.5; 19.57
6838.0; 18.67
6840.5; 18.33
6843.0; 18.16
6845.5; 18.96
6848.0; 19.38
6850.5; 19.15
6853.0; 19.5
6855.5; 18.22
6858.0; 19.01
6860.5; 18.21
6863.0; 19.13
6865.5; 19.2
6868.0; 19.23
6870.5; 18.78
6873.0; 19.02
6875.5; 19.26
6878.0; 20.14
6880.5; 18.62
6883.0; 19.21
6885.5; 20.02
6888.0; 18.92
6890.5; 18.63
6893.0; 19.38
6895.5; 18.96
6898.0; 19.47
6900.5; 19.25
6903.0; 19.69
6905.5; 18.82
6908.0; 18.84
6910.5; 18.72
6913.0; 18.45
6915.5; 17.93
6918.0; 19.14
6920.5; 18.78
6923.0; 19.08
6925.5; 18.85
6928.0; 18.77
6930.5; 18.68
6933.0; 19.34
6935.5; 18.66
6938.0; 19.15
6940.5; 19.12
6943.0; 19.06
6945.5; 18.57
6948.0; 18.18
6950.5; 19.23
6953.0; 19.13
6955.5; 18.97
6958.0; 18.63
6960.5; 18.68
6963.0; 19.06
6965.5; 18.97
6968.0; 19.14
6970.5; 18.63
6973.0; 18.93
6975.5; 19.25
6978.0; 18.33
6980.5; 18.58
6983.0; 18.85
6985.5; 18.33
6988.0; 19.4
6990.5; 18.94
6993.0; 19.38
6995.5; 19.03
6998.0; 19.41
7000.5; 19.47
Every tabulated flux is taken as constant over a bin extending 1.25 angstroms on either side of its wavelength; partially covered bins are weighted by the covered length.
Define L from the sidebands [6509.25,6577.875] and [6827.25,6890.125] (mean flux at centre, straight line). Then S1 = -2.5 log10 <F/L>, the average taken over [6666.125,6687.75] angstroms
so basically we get 0.17 mag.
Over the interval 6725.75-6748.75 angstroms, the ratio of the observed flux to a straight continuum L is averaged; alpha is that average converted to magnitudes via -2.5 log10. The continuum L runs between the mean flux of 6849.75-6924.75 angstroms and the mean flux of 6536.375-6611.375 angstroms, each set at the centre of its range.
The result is 0.05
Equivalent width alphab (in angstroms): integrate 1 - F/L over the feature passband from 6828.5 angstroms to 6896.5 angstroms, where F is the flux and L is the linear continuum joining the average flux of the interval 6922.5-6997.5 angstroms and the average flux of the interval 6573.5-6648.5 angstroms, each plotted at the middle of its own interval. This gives 2.2 angstroms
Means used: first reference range 21.8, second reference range 18.9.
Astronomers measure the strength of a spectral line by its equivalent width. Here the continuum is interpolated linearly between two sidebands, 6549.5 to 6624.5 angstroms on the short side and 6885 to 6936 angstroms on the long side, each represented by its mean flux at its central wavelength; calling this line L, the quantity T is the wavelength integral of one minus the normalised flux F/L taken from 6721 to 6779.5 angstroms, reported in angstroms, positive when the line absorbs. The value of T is 5.7 angstroms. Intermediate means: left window 25.9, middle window 20.2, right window 19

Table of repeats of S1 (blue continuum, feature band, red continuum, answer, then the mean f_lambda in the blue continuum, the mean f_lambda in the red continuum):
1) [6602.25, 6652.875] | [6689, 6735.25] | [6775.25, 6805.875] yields -0.150 mag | 19.3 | 18.9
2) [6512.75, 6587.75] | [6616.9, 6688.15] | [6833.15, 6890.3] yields 0.246 mag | 26.4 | 19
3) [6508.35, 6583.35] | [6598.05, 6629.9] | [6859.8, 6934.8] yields 0.237 mag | 25.3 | 19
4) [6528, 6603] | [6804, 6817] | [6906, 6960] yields 0.124 mag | 26.5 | 18.8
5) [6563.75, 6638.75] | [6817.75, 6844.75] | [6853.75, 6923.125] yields 0.041 mag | 23.3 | 19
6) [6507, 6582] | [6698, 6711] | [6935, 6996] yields 0.179 mag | 24.9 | 18.9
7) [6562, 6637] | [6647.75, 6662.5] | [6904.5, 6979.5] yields 0.225 mag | 24.1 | 18.8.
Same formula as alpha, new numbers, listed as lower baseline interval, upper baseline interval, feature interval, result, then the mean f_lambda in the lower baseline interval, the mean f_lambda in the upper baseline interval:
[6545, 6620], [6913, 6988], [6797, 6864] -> 0.121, 26.3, 18.8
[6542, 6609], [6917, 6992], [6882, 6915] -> 0.058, 27.3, 18.9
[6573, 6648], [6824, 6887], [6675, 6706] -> 0.109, 21.8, 19.1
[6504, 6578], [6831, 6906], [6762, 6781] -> 0.075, 24.1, 19.1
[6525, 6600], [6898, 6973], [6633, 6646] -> 0.306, 26.5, 18.9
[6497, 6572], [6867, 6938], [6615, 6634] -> 0.164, 23.9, 19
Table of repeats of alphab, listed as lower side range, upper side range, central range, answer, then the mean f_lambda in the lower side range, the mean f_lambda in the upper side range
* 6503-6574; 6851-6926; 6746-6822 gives 6.1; 24.2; 19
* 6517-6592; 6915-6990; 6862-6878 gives 1.0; 26.6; 18.9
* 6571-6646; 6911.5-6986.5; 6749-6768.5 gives 1.5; 21.8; 18.8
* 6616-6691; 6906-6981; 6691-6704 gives 0.1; 19.1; 18.8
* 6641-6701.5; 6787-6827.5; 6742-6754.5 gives 0.3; 18.9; 19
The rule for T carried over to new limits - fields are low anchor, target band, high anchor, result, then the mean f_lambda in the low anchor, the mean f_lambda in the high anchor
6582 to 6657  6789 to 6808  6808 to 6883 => 0.7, 21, 19.1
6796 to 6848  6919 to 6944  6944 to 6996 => 0.0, 19.1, 18.9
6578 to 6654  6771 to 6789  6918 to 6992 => 1.1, 21.7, 18.9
